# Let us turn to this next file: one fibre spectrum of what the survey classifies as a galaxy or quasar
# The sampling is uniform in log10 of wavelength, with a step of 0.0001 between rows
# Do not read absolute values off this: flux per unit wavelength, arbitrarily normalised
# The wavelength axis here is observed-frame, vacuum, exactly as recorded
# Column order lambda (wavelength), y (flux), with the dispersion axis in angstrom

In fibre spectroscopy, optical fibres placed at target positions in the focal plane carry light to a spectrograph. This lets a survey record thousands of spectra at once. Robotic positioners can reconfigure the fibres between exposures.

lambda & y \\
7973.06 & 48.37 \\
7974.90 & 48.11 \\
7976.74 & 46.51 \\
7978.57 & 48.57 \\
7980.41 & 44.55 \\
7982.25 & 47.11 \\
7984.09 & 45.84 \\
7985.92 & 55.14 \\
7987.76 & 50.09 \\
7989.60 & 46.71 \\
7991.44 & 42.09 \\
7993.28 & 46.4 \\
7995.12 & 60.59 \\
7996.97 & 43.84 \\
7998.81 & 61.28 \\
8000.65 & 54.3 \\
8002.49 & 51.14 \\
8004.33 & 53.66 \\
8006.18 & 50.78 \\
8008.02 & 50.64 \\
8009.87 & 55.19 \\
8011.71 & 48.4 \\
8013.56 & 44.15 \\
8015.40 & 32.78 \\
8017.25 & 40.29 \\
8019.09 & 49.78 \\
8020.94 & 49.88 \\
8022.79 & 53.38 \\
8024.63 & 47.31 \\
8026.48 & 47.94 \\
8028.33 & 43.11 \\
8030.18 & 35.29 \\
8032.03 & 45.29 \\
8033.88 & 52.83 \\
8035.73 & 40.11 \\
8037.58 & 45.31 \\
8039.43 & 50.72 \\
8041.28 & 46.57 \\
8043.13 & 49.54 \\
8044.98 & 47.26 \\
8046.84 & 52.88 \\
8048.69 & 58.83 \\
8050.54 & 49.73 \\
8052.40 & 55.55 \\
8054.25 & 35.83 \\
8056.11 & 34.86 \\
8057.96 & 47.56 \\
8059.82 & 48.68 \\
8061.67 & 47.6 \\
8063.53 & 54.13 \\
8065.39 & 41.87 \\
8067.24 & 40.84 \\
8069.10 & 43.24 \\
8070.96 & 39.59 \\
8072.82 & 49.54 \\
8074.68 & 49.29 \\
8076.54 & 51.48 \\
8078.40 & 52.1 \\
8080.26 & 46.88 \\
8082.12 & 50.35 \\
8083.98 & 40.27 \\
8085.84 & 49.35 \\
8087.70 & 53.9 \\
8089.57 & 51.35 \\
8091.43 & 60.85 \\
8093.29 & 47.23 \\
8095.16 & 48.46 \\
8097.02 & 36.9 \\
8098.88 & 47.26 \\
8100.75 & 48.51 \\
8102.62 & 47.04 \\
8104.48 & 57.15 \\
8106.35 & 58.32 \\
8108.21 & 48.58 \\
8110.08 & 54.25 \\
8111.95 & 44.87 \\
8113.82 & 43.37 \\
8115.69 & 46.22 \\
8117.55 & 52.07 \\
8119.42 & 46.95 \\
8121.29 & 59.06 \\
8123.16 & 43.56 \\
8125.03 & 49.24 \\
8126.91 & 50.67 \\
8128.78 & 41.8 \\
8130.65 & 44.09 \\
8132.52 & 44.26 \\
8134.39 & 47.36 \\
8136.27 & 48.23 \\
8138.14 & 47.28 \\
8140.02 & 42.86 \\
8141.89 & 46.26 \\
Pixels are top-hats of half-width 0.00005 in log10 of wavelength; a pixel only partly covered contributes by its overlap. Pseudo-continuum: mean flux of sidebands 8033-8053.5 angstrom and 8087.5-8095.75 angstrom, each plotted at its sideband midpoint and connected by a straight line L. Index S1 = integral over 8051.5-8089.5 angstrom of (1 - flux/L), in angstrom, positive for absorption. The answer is 3.34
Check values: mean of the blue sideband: 49.8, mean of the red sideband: 52.3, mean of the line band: 46.7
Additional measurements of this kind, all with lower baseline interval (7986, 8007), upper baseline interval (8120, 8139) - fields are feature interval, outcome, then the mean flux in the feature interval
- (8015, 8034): 1.92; 45.3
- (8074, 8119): -0.89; 49.4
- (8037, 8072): 1.90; 46.9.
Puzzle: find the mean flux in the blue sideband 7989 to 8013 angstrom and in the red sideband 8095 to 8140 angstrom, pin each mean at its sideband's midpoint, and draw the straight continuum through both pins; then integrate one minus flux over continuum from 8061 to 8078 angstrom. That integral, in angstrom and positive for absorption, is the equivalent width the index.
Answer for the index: 0.9 angstrom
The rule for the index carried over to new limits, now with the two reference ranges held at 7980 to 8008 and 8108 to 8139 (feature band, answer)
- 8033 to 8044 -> 0.44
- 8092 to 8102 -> 0.42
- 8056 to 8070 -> 1.01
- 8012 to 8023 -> 1.14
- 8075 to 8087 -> 0.01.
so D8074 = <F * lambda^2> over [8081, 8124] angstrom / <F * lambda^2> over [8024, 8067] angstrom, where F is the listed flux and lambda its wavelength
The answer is 1.1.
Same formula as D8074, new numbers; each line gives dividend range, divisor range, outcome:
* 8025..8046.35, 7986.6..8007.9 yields 0.91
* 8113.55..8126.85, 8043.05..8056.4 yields 1.03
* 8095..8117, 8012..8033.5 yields 1.11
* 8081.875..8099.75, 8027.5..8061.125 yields 1.05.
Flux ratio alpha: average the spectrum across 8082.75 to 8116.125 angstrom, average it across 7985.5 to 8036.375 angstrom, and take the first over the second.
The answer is 1.02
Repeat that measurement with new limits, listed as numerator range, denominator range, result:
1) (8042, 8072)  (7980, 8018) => 0.96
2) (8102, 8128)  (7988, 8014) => 0.99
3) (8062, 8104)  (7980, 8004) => 0.95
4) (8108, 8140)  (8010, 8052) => 1.01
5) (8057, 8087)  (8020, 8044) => 1.01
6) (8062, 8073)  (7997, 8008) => 0.84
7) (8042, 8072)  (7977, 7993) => 0.99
